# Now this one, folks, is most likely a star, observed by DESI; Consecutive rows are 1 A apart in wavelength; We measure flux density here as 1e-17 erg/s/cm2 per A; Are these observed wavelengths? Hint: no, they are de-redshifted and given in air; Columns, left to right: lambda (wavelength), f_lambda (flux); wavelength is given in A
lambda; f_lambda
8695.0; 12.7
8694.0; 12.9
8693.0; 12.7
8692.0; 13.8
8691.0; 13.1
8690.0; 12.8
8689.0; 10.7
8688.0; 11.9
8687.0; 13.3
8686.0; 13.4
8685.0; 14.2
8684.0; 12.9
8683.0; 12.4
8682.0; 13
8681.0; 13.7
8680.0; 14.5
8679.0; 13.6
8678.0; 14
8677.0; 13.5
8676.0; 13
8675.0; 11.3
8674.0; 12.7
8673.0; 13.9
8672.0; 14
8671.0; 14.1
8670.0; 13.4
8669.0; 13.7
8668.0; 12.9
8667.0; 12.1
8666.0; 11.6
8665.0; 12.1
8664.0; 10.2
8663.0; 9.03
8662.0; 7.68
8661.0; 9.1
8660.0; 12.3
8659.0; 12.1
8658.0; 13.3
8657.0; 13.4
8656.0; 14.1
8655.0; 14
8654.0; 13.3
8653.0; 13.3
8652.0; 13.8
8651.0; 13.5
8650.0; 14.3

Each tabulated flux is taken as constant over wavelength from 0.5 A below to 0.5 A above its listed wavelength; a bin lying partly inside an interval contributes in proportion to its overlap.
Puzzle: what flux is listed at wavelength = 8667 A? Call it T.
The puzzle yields 12.1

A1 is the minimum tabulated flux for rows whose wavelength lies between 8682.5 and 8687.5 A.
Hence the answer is 12.4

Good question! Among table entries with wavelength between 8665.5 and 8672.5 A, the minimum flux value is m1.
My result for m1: 11.6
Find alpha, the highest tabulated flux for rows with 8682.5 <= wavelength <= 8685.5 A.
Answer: 14.2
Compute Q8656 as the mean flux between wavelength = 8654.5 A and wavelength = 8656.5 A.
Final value 14.1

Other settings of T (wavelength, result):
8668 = 12.9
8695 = 12.7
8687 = 13.3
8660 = 12.3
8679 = 13.6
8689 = 10.7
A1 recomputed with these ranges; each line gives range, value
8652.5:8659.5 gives 12.1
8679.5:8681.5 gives 13.7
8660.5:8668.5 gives 7.68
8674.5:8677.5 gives 11.3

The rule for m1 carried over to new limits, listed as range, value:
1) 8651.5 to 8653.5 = 13.3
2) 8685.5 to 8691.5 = 10.7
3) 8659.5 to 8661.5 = 9.1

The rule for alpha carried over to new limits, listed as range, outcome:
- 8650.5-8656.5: 14.1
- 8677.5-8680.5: 14.5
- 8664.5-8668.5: 12.9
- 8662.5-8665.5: 12.1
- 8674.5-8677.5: 13.5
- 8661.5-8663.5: 9.03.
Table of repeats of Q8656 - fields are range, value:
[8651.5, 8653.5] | 13.6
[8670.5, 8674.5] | 13.7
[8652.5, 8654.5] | 13.3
